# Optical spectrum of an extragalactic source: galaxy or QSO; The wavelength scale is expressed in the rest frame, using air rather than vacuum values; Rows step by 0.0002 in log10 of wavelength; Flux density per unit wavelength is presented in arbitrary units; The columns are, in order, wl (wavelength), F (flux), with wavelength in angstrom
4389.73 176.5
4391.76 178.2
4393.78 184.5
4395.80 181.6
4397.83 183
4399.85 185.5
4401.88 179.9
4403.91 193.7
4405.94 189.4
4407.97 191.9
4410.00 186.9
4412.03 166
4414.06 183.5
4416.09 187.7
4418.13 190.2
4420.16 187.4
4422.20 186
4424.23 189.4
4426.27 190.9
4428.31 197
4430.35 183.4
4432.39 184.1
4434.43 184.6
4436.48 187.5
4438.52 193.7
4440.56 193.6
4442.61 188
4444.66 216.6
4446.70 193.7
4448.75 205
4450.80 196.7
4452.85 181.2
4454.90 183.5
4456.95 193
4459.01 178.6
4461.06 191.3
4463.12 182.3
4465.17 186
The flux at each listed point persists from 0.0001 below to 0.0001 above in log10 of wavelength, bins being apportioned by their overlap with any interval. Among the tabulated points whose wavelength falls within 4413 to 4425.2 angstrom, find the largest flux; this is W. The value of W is 190.2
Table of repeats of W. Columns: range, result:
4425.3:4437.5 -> 197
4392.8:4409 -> 193.7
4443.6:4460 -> 216.6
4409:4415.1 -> 186.9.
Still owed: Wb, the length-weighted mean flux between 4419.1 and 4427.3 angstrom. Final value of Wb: 189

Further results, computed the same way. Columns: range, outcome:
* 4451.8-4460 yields 184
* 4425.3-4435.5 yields 188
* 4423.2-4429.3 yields 193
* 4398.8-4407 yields 187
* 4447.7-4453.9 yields 194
